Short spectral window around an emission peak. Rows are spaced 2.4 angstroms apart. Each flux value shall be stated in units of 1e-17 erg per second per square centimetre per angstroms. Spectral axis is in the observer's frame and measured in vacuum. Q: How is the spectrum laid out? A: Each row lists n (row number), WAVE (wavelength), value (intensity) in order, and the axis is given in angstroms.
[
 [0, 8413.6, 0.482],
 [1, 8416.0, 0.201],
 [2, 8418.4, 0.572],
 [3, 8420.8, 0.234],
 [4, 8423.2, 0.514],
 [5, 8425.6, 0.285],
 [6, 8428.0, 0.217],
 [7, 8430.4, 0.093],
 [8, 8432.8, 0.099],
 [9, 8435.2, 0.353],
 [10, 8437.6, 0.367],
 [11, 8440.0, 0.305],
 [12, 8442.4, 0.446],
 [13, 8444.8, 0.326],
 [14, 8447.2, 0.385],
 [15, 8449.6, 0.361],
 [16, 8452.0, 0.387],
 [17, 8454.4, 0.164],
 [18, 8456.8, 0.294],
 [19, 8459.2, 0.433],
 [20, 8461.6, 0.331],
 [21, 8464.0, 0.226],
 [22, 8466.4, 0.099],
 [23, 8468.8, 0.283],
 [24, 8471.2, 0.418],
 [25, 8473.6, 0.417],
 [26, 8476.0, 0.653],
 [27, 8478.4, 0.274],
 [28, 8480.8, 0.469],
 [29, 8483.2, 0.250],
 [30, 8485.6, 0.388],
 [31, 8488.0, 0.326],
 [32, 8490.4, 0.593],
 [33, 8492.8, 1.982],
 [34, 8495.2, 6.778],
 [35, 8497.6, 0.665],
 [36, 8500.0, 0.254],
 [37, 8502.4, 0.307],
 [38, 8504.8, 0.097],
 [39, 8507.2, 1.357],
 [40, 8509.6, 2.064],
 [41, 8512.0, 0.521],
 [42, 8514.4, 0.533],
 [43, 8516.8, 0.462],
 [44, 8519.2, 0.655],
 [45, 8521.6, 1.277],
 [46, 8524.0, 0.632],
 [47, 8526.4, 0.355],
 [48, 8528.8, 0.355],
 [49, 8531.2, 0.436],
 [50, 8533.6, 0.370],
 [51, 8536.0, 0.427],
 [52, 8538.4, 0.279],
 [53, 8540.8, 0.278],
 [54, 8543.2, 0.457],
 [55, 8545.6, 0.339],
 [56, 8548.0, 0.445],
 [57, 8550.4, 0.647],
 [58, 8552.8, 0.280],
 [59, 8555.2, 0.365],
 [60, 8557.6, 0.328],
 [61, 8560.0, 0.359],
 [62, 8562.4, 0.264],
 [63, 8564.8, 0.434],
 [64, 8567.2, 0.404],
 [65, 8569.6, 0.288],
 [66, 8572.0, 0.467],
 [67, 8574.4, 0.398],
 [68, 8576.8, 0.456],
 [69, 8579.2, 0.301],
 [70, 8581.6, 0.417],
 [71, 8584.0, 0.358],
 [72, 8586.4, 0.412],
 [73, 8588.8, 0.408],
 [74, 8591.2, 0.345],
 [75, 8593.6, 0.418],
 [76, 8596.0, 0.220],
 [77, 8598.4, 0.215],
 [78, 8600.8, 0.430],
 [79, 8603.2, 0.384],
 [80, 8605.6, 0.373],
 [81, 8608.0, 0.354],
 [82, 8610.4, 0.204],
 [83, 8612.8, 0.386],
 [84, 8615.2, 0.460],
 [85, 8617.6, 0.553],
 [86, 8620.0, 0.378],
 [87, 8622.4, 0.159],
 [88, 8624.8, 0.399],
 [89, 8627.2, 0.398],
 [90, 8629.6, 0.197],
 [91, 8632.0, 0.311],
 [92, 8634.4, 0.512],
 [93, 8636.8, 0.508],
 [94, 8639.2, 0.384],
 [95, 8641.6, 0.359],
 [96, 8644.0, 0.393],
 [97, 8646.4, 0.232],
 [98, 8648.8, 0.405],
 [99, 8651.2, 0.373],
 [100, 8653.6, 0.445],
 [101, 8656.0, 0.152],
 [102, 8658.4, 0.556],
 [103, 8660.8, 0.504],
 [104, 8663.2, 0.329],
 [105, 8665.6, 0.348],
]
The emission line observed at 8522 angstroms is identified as [N II] 6583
